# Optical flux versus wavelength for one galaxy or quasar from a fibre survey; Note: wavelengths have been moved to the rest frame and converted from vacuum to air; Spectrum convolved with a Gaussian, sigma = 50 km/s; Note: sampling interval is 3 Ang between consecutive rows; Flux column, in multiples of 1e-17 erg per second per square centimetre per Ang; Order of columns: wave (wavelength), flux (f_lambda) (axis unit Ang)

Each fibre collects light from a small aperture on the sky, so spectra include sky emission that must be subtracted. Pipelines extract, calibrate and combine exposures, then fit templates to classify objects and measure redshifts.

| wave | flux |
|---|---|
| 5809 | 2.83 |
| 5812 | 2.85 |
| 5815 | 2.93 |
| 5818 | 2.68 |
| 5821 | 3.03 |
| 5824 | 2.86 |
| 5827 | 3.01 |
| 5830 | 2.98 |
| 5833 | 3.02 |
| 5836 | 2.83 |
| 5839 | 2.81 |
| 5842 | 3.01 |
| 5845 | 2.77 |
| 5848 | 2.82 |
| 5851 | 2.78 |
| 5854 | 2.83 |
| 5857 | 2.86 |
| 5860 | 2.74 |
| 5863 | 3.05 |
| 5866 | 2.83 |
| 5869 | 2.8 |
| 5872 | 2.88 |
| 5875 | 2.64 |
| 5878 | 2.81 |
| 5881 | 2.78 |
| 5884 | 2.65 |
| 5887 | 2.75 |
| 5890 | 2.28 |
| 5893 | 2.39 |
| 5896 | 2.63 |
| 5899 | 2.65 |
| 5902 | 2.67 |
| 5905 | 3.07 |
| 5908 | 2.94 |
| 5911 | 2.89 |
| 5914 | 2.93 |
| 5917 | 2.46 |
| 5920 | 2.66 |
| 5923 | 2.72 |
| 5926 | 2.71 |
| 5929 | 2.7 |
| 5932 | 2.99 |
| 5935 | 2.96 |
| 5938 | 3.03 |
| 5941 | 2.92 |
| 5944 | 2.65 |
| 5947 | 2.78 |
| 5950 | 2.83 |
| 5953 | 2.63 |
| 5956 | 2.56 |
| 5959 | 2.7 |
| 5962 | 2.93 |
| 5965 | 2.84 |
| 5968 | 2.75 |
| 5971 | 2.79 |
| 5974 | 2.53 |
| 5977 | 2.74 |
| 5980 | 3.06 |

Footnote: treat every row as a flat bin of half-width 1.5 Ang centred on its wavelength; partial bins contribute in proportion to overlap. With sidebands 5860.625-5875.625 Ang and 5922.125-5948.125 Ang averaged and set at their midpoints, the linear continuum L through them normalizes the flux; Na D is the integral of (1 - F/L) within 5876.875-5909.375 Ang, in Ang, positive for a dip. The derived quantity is 1.72 Ang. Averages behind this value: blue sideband 2.85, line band 2.69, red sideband 2.83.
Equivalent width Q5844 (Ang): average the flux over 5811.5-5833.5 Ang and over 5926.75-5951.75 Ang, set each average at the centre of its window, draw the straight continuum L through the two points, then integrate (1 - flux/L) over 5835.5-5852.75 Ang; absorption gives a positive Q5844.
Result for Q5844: 0.41 Ang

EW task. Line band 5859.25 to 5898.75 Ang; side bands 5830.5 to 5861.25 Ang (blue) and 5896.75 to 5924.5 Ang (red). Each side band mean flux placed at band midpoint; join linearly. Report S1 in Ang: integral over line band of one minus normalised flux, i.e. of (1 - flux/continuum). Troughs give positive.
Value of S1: 1.5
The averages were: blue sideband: 2.85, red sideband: 2.77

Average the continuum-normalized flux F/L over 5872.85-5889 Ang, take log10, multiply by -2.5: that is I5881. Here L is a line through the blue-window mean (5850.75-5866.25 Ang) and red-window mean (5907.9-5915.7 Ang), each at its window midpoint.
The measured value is 0.06 mag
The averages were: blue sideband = 2.86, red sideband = 2.9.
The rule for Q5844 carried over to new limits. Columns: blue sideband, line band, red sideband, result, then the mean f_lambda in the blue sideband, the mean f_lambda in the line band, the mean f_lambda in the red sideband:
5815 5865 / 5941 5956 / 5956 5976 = 0.2 Ang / 2.88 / 2.73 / 2.74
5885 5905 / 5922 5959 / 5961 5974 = -0.9 Ang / 2.6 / 2.79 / 2.79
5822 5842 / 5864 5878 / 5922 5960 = 0.4 Ang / 2.93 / 2.8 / 2.79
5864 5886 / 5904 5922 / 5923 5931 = -0.5 Ang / 2.78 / 2.82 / 2.73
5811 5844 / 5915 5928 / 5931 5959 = 0.8 Ang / 2.91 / 2.65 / 2.81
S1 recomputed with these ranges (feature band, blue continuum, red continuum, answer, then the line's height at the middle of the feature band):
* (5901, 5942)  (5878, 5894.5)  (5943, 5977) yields -2.7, 2.66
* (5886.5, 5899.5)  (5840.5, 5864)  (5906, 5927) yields 1.3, 2.8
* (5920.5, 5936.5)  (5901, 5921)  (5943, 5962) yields -0.2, 2.77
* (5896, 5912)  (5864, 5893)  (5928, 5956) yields -0.4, 2.75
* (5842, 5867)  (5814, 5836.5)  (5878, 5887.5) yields -0.2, 2.83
